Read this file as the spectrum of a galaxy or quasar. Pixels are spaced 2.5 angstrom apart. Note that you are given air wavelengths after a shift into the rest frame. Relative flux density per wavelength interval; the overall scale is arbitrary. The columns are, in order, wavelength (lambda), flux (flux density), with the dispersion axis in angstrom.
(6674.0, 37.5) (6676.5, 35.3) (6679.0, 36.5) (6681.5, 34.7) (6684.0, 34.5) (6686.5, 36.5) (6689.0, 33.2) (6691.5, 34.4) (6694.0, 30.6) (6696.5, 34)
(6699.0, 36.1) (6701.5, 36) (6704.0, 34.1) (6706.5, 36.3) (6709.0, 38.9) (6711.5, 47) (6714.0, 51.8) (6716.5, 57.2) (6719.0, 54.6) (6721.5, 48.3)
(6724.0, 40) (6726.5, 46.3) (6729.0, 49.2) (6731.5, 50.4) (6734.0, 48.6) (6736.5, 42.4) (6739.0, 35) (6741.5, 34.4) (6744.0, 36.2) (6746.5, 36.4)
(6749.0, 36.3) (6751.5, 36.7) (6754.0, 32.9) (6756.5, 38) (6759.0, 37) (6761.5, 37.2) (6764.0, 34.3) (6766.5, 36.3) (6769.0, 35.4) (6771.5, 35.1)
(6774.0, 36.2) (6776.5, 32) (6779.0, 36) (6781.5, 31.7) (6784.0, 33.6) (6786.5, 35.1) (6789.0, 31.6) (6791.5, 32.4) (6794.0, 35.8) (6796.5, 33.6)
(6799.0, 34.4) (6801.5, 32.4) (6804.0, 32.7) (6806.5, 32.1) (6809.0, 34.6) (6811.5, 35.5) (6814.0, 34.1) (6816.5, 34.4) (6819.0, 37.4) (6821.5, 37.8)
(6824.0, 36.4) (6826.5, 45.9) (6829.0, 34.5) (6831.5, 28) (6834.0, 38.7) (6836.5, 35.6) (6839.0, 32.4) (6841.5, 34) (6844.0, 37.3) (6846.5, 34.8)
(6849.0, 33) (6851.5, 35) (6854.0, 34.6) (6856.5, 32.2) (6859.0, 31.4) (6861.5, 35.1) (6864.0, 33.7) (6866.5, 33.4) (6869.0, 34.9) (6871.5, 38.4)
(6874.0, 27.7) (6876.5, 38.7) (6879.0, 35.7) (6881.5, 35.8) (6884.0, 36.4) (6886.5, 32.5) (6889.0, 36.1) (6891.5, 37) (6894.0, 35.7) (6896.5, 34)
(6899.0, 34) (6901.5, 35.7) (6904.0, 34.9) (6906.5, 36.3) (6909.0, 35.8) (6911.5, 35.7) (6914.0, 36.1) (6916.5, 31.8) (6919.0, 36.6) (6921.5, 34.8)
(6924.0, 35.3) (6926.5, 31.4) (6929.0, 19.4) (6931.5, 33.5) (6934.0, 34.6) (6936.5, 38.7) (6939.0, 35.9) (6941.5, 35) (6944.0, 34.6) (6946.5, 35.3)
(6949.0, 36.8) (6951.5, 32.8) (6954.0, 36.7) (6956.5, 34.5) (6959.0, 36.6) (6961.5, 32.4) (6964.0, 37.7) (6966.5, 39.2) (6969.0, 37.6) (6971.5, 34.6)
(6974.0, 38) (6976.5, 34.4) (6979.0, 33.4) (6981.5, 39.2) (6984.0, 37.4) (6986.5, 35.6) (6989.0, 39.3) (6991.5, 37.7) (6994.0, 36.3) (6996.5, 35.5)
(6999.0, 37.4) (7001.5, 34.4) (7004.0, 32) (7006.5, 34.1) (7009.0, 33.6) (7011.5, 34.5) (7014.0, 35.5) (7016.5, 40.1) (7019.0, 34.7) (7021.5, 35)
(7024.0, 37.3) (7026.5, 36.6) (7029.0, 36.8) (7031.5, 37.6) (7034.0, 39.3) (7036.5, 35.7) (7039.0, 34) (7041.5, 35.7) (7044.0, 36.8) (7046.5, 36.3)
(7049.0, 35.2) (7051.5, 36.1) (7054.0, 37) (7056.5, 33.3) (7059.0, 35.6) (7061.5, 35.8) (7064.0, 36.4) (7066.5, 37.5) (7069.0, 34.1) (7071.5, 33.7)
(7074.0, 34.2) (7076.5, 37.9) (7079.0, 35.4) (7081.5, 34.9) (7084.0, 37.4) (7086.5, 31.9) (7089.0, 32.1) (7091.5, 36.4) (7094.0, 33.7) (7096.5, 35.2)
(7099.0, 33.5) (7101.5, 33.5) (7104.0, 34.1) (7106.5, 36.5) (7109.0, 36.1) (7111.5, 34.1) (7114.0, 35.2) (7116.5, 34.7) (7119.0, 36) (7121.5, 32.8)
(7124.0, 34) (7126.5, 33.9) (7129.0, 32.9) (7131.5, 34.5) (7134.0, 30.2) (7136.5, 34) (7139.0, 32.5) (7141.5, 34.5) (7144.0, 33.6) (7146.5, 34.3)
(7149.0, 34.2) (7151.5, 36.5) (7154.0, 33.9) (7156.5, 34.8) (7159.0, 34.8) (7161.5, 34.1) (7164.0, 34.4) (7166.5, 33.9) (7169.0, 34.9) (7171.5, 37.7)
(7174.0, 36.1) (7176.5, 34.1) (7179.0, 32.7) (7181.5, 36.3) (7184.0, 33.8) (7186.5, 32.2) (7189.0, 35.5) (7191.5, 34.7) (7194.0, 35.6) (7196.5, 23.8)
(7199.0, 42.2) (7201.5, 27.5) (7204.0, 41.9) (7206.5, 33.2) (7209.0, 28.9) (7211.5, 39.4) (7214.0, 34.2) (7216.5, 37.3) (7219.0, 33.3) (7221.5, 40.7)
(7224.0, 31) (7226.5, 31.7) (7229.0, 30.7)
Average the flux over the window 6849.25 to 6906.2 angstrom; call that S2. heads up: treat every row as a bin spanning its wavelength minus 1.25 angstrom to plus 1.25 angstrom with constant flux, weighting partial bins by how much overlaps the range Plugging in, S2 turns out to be 34.7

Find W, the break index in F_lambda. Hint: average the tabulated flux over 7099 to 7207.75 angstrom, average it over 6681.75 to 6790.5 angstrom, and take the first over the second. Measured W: 0.9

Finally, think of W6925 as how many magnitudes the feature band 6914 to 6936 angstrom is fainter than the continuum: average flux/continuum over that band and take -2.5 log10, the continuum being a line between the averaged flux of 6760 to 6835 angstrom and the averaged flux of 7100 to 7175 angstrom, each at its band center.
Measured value 0.066 mag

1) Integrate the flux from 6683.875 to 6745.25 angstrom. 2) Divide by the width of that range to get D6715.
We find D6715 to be 41.2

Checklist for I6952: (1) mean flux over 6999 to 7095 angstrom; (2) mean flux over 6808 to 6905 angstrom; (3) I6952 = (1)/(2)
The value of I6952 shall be 1.0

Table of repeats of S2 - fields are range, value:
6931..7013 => 35.8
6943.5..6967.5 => 35.7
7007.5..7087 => 35.8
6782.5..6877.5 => 34.5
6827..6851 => 34.6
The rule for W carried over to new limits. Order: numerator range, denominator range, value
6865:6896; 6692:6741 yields 0.82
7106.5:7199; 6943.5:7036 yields 0.95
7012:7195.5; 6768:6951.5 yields 1.01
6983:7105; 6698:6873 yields 0.96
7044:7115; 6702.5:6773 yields 0.86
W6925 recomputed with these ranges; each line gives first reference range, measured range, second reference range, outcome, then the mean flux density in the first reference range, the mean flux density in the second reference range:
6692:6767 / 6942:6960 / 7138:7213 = 0.06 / 40.4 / 34.4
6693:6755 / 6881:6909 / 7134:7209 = 0.10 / 41.3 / 34.2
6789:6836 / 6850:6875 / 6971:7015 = 0.05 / 35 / 35.7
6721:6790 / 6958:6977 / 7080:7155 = -0.02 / 37.9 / 34.2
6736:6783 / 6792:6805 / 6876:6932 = 0.05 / 35.6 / 34.4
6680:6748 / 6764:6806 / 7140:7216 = 0.17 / 40.6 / 34.5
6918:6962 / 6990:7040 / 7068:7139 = -0.05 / 34.2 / 34.4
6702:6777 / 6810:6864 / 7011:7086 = 0.12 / 40.5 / 36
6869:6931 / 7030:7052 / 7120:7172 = -0.06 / 34.4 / 34.1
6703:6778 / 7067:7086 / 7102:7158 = -0.01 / 40.5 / 34.2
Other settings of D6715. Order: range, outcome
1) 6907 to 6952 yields 34.2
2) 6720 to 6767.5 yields 39.9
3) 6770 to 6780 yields 34.8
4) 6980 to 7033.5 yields 36.2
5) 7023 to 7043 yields 36.6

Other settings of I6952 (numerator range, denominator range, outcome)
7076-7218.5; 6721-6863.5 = 0.95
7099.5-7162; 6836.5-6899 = 0.99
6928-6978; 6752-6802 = 1.01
